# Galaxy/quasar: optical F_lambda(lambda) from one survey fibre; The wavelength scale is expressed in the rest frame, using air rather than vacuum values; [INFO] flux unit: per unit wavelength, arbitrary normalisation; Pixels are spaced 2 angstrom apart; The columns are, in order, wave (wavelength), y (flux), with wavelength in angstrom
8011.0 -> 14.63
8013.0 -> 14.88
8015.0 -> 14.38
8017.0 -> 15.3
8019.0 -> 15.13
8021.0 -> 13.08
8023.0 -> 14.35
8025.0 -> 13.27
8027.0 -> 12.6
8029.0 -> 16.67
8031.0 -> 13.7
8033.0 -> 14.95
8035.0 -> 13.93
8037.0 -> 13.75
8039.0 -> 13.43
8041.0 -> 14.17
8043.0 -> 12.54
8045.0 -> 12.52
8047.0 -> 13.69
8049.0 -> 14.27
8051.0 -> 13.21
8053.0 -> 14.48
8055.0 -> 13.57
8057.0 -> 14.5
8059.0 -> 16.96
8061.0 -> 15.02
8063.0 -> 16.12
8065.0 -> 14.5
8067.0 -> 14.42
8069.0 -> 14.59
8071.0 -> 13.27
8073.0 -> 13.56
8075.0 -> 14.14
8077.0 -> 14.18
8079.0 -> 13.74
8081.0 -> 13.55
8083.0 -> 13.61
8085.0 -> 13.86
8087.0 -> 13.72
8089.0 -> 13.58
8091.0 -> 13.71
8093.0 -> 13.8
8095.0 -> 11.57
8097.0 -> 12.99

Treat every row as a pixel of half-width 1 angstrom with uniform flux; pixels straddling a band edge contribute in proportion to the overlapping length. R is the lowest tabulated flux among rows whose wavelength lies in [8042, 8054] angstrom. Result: 12.52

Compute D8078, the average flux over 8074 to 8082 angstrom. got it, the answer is 13.9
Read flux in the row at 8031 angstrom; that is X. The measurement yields 13.7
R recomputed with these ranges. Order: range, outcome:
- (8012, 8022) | 13.08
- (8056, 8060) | 14.5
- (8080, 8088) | 13.55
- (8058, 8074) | 13.27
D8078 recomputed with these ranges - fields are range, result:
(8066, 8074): 14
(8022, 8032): 14.1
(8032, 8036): 14.4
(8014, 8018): 14.8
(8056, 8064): 15.7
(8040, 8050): 13.4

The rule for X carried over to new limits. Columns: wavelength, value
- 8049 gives 14.27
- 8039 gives 13.43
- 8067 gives 14.42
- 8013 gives 14.88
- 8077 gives 14.18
